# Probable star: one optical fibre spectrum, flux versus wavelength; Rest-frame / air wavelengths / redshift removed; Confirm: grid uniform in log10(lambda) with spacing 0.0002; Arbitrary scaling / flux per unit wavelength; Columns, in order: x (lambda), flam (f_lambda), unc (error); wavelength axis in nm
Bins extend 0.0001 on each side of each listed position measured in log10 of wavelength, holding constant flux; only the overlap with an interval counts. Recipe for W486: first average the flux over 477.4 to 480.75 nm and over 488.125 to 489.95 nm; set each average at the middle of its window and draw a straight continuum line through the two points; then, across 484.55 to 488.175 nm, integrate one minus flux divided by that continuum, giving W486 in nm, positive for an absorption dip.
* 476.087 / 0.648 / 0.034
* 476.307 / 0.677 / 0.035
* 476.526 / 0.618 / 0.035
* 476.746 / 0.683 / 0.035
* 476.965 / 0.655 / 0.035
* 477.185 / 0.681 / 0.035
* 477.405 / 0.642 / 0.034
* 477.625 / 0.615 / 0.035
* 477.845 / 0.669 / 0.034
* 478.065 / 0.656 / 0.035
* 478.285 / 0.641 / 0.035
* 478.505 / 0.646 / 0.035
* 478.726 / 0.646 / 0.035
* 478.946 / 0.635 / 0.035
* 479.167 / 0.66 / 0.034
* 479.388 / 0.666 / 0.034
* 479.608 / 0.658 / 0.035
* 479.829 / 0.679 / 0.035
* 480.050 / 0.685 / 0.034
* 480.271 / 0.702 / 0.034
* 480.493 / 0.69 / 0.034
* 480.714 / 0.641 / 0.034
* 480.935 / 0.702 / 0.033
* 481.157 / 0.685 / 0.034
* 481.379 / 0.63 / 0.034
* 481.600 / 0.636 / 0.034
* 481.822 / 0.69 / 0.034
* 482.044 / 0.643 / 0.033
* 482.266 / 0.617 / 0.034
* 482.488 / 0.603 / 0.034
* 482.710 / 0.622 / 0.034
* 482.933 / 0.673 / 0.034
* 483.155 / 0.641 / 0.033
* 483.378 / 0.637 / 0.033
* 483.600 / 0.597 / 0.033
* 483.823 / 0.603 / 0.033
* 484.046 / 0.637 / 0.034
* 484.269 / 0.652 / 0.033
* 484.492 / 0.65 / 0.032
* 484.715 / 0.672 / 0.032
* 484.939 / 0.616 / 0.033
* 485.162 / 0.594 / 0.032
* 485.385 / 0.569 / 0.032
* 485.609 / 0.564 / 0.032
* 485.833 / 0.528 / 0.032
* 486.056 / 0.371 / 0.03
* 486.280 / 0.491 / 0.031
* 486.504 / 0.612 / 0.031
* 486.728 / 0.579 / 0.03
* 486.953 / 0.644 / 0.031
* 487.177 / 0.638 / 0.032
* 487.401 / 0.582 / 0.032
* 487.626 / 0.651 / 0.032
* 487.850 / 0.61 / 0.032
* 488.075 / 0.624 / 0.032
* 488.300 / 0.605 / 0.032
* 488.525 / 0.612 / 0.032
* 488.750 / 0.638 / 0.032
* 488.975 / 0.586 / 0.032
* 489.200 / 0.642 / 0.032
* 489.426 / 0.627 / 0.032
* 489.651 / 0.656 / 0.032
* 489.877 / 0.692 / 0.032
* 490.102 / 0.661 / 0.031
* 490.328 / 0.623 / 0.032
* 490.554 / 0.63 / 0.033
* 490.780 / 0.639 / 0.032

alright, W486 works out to 0.302 nm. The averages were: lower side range 0.659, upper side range 0.63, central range 0.585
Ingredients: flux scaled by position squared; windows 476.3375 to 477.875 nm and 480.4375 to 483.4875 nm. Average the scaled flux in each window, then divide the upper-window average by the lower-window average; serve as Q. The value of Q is 1.02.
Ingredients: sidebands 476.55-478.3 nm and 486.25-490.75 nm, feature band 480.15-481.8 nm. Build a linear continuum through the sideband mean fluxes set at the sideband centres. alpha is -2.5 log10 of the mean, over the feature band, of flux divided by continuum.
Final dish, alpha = -0.04 mag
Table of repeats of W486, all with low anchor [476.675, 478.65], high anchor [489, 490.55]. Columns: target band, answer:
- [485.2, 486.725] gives 0.28 nm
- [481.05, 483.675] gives 0.04 nm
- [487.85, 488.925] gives 0.05 nm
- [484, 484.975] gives 0.00 nm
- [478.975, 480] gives -0.02 nm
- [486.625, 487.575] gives 0.05 nm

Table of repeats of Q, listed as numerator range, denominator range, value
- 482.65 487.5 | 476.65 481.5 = 0.93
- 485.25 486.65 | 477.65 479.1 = 0.84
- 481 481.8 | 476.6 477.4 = 1.01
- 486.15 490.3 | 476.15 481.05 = 0.97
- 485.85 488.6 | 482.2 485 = 0.93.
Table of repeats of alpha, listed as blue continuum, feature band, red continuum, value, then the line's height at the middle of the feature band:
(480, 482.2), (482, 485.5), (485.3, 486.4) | -0.09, 0.577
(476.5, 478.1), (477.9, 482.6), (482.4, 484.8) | -0.02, 0.645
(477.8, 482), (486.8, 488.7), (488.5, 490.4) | 0.04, 0.643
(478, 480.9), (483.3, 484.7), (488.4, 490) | 0.03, 0.651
